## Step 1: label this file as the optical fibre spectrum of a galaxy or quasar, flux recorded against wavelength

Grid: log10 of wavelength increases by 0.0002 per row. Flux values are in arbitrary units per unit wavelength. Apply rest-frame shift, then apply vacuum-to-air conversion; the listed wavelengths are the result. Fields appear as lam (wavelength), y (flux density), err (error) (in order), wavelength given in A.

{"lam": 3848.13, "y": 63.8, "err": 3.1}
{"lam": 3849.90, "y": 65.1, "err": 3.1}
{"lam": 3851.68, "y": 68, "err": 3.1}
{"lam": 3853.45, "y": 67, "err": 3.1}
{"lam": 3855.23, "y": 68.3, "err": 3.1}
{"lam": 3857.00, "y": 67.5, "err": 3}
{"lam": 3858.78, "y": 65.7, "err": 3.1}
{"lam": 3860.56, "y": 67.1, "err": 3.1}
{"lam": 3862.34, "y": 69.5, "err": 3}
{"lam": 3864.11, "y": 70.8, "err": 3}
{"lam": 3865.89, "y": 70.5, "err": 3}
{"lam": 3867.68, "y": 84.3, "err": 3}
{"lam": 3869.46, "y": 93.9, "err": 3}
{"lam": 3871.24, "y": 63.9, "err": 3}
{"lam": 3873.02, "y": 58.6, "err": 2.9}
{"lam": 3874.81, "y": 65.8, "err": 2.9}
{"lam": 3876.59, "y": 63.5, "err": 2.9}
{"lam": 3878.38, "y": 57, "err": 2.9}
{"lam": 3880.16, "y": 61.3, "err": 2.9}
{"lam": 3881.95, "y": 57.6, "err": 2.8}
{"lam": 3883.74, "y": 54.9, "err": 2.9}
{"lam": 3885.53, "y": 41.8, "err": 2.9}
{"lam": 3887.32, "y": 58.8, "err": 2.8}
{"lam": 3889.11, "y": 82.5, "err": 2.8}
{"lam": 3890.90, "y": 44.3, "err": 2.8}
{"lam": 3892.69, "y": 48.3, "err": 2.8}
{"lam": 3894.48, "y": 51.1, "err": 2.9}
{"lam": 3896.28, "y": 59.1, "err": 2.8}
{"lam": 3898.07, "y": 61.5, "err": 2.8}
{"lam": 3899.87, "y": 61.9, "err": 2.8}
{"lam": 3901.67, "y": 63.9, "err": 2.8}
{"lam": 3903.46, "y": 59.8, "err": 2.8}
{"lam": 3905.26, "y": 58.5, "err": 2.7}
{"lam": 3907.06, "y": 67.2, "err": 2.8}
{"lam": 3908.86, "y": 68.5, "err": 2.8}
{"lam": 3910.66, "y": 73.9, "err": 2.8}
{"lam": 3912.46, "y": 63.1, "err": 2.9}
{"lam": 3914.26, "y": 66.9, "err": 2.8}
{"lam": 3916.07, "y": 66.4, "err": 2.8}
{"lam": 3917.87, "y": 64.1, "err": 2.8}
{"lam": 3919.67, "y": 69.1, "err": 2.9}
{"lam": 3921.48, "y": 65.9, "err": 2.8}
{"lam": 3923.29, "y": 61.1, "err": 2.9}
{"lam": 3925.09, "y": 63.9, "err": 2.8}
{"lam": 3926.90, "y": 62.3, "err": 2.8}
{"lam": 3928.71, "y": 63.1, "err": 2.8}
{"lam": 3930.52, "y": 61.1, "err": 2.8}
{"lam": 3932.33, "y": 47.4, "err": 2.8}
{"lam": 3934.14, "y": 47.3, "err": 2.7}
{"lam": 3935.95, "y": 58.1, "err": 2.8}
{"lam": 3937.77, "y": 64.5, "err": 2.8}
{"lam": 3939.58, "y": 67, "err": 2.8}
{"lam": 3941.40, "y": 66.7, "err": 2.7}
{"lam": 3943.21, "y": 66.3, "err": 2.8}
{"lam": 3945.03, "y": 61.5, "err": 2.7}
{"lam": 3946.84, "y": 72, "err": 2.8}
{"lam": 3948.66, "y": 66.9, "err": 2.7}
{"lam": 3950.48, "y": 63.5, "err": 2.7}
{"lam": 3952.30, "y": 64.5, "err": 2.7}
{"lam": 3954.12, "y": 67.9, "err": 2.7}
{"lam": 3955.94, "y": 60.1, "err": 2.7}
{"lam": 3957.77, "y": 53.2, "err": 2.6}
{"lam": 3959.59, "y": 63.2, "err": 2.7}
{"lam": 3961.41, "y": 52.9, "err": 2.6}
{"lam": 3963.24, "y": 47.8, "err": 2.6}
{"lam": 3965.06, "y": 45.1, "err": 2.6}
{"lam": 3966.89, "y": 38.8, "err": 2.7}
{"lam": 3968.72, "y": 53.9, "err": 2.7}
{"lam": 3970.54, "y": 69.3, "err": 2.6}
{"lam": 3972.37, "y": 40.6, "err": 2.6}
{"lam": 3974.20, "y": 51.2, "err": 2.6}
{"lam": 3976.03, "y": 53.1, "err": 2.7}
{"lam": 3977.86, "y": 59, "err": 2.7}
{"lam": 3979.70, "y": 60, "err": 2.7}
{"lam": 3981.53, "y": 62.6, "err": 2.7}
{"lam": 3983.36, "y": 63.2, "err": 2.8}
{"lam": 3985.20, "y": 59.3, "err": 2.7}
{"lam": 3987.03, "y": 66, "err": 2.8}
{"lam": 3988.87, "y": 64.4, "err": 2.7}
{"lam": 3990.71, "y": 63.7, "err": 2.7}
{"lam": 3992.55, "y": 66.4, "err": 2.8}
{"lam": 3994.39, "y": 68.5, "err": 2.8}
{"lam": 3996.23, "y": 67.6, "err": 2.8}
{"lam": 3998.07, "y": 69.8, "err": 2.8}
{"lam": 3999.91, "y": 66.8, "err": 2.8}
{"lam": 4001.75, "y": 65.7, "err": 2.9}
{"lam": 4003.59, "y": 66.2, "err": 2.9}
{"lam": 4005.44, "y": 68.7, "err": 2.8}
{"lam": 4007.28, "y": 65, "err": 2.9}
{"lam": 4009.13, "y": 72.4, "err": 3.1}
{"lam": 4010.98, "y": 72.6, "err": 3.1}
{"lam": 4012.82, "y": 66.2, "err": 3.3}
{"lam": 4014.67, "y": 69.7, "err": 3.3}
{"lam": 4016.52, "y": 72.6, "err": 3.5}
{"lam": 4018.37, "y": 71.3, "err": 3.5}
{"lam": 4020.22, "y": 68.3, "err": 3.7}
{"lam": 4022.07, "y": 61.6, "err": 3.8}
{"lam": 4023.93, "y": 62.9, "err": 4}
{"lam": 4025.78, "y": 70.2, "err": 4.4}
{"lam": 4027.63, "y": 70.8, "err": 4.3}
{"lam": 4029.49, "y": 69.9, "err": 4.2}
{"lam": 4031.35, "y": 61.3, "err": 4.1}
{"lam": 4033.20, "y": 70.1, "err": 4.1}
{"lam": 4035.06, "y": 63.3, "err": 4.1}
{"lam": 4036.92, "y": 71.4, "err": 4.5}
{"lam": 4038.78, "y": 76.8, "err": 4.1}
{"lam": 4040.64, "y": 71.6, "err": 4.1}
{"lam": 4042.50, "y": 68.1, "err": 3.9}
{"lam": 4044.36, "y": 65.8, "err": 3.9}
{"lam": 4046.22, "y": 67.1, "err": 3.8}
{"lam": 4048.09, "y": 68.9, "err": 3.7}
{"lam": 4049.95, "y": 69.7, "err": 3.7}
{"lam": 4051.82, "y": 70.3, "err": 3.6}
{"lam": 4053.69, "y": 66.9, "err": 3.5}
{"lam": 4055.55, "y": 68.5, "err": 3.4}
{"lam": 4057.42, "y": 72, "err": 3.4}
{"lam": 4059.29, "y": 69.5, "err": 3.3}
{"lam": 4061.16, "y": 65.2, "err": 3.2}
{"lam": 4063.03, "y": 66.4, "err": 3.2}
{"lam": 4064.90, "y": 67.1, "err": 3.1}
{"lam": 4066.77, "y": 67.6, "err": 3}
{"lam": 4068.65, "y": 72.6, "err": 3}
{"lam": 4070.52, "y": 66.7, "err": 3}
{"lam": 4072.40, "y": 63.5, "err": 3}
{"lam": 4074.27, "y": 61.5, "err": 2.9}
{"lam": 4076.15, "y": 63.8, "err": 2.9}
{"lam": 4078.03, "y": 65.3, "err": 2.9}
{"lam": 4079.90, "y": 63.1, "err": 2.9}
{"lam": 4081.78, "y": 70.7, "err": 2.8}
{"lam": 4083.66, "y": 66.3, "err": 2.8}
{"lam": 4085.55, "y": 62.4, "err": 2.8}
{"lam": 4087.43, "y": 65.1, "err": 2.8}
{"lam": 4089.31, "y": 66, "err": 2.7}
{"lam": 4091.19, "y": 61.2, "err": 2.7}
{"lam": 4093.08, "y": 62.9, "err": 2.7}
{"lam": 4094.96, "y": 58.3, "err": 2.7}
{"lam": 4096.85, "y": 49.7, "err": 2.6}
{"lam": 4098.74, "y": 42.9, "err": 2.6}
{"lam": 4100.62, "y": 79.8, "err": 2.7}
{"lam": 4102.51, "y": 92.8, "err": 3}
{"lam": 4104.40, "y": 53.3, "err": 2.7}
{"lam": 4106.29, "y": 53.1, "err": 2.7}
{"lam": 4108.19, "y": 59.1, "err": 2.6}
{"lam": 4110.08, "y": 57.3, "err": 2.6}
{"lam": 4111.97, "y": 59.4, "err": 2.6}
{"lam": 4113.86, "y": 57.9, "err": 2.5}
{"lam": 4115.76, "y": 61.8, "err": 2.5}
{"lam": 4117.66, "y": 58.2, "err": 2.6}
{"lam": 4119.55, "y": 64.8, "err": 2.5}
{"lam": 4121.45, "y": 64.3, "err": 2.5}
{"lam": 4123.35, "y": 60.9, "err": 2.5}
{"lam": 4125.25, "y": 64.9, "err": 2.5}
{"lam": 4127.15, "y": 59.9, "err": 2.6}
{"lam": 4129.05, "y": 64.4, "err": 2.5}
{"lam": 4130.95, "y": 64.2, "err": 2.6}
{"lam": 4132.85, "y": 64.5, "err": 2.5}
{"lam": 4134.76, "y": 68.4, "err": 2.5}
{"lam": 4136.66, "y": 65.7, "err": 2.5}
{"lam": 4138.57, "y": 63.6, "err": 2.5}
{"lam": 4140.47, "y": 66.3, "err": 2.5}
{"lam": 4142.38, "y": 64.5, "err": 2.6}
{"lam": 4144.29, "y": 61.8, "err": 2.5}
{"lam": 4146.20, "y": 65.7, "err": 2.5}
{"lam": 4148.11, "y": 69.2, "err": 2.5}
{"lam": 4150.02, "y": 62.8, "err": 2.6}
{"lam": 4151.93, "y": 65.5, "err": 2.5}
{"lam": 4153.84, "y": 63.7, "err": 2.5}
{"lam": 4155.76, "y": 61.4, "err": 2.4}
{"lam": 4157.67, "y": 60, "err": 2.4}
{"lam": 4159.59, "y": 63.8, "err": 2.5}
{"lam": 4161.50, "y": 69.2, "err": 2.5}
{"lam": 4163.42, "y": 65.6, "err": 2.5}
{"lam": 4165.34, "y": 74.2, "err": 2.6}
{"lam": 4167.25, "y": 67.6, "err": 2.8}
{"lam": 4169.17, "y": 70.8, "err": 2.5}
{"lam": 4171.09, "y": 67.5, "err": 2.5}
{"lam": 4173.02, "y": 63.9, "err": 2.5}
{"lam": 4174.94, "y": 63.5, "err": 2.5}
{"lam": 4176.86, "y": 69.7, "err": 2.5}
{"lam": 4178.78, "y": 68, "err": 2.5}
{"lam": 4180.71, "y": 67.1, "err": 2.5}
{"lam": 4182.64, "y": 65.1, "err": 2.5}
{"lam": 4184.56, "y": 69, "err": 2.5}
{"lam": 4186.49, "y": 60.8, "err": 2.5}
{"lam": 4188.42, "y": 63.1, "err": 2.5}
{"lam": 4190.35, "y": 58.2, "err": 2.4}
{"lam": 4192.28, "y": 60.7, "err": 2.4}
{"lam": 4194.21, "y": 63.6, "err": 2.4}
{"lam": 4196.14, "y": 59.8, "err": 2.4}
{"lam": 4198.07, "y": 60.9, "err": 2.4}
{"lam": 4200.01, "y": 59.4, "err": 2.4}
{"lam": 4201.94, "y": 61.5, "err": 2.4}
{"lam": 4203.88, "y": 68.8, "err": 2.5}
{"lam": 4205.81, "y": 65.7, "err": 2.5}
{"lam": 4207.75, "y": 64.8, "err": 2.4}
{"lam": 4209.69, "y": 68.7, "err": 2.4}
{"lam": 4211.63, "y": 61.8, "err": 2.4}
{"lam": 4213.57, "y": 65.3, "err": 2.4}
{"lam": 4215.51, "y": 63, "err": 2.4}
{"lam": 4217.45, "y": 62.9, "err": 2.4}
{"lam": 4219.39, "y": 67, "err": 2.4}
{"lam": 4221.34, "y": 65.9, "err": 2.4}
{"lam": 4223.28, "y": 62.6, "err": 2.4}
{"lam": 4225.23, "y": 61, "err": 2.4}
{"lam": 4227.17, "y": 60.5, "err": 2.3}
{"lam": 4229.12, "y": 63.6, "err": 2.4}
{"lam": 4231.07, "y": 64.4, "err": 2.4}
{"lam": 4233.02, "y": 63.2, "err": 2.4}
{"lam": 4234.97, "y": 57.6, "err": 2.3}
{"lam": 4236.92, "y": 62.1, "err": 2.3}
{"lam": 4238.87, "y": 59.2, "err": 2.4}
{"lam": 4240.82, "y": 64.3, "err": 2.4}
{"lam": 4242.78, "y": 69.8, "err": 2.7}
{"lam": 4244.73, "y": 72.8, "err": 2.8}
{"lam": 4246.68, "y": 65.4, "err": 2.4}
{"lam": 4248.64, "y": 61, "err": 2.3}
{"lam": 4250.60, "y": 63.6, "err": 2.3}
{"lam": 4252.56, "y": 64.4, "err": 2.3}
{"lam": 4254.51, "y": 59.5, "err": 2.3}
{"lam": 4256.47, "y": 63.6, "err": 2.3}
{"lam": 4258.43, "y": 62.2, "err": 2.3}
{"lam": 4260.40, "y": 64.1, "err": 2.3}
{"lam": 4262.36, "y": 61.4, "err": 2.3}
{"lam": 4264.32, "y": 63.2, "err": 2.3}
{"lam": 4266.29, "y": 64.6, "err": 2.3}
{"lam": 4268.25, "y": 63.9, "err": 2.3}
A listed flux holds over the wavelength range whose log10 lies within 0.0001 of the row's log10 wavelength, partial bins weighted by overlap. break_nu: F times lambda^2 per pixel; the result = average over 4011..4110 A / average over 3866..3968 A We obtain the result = 1.16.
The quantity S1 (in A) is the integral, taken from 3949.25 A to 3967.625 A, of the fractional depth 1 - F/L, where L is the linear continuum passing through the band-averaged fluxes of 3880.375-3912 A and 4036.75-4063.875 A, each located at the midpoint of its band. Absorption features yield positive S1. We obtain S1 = 2.2 A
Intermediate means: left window 59.7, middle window 56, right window 69.2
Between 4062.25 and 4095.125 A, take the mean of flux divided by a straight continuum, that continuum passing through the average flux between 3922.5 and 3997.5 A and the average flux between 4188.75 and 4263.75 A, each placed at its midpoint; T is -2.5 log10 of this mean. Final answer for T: -0.06 mag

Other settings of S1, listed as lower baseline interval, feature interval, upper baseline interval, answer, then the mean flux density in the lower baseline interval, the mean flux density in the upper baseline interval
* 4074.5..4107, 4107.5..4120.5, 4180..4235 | 0.7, 63.4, 63.4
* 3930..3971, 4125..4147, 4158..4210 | -0.2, 59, 65.1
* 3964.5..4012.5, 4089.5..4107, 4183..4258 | 0.2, 61.7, 63.4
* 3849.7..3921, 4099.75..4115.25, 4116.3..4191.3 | 0.2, 64.3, 64.9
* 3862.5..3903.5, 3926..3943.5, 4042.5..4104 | 0.9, 62.6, 66.1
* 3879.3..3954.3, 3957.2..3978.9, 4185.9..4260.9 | 3.4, 61.8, 63.3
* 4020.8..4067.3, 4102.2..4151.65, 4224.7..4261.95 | 2.3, 68.1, 63.3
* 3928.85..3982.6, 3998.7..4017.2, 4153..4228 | -2.8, 58.2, 64.5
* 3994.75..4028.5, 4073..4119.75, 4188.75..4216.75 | 2.6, 68.3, 63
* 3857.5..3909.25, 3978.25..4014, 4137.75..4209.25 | -1.2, 63.1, 64.8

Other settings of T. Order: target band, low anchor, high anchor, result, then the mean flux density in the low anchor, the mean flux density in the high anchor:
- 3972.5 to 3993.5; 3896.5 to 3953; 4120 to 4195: 0.07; 63.4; 65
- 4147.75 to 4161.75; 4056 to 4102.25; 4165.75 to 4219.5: 0.01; 65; 64.6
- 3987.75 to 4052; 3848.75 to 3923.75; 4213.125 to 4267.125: -0.07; 64.2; 63.5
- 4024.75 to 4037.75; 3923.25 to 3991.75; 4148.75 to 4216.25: -0.12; 59.3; 64.7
